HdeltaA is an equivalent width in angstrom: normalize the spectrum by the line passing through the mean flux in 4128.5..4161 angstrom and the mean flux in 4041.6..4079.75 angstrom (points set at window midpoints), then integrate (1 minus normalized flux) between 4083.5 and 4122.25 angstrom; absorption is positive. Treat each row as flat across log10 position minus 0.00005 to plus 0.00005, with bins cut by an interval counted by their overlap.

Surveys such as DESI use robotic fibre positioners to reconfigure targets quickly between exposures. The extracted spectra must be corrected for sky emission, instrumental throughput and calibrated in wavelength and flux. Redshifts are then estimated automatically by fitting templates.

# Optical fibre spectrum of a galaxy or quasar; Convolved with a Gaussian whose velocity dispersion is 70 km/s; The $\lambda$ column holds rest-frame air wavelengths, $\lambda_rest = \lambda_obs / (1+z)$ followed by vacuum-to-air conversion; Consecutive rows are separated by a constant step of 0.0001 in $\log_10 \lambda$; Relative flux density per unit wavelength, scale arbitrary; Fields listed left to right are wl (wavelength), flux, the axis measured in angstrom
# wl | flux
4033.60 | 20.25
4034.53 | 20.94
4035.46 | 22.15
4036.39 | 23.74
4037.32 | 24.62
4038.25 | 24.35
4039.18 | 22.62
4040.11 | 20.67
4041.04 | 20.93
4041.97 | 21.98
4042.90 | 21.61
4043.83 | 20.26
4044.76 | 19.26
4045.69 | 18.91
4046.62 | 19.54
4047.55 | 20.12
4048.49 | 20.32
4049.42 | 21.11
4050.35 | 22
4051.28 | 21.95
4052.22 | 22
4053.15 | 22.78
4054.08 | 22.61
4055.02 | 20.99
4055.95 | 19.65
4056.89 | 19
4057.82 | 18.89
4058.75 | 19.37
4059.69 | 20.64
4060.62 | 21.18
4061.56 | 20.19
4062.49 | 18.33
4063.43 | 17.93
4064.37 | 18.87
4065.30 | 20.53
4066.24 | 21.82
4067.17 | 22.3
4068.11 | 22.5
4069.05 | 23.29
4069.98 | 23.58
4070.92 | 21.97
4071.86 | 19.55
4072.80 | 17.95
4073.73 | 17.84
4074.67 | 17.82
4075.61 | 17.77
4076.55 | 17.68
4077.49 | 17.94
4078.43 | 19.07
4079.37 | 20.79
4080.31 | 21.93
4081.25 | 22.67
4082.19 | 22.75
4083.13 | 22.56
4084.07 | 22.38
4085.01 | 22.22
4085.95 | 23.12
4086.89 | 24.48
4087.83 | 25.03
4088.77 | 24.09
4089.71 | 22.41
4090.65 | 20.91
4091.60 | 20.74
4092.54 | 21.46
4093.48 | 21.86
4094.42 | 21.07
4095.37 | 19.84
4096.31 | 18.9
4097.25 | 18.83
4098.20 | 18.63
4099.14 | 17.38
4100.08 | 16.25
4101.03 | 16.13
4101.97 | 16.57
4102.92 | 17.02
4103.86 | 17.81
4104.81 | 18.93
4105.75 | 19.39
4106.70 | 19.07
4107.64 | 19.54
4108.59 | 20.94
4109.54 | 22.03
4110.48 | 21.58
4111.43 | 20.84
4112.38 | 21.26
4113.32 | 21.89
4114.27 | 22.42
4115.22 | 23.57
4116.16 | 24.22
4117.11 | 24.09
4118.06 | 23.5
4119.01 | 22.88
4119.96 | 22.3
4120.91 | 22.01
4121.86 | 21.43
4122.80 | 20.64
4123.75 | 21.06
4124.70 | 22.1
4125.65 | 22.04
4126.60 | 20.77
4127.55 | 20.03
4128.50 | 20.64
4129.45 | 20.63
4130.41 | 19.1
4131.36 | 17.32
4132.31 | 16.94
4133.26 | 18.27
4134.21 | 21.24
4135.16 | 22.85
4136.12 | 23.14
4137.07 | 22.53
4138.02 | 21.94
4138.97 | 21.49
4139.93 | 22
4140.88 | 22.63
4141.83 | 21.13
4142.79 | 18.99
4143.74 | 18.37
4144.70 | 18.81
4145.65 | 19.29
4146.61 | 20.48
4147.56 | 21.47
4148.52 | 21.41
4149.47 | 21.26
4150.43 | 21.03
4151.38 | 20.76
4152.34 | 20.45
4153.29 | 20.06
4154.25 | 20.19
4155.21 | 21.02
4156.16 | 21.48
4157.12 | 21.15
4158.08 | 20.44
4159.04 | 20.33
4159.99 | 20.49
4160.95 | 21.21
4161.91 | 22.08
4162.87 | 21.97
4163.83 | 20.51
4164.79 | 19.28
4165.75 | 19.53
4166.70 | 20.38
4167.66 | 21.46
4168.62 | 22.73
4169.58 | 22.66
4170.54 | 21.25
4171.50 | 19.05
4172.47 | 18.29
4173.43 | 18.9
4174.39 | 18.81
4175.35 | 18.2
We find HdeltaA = -1.0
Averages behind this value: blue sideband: 20.3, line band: 21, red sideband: 20.6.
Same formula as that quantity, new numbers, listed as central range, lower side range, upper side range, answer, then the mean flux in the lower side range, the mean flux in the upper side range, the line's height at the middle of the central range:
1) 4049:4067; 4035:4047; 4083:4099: 0.9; 21.6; 21.6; 21.6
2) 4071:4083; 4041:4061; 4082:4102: 0.7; 20.7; 20.9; 20.8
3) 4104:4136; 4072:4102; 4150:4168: -0.9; 20.3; 20.7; 20.5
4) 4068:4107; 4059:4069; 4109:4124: 1.8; 20.5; 22.3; 21.3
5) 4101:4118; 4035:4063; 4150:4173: 0.2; 21.1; 20.7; 20.9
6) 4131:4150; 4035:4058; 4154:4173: 0.3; 21.3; 20.8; 20.9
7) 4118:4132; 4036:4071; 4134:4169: 0.0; 21.1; 21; 21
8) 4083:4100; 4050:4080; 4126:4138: -0.8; 20.3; 20.4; 20.3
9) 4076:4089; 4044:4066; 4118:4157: -0.9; 20.3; 20.8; 20.5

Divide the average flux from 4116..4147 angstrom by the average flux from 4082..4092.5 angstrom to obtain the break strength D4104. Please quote 0.9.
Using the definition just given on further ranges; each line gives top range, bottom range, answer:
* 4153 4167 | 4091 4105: 1.10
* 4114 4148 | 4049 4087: 1.02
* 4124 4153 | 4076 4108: 1.02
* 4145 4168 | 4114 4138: 0.97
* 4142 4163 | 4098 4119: 1.02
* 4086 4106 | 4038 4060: 0.96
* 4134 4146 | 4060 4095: 1.00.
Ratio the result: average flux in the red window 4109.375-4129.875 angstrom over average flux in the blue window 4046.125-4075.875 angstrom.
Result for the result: 1.07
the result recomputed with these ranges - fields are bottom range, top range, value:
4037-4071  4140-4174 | 0.98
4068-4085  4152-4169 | 1.01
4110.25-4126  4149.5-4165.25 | 0.93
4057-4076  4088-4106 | 0.97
